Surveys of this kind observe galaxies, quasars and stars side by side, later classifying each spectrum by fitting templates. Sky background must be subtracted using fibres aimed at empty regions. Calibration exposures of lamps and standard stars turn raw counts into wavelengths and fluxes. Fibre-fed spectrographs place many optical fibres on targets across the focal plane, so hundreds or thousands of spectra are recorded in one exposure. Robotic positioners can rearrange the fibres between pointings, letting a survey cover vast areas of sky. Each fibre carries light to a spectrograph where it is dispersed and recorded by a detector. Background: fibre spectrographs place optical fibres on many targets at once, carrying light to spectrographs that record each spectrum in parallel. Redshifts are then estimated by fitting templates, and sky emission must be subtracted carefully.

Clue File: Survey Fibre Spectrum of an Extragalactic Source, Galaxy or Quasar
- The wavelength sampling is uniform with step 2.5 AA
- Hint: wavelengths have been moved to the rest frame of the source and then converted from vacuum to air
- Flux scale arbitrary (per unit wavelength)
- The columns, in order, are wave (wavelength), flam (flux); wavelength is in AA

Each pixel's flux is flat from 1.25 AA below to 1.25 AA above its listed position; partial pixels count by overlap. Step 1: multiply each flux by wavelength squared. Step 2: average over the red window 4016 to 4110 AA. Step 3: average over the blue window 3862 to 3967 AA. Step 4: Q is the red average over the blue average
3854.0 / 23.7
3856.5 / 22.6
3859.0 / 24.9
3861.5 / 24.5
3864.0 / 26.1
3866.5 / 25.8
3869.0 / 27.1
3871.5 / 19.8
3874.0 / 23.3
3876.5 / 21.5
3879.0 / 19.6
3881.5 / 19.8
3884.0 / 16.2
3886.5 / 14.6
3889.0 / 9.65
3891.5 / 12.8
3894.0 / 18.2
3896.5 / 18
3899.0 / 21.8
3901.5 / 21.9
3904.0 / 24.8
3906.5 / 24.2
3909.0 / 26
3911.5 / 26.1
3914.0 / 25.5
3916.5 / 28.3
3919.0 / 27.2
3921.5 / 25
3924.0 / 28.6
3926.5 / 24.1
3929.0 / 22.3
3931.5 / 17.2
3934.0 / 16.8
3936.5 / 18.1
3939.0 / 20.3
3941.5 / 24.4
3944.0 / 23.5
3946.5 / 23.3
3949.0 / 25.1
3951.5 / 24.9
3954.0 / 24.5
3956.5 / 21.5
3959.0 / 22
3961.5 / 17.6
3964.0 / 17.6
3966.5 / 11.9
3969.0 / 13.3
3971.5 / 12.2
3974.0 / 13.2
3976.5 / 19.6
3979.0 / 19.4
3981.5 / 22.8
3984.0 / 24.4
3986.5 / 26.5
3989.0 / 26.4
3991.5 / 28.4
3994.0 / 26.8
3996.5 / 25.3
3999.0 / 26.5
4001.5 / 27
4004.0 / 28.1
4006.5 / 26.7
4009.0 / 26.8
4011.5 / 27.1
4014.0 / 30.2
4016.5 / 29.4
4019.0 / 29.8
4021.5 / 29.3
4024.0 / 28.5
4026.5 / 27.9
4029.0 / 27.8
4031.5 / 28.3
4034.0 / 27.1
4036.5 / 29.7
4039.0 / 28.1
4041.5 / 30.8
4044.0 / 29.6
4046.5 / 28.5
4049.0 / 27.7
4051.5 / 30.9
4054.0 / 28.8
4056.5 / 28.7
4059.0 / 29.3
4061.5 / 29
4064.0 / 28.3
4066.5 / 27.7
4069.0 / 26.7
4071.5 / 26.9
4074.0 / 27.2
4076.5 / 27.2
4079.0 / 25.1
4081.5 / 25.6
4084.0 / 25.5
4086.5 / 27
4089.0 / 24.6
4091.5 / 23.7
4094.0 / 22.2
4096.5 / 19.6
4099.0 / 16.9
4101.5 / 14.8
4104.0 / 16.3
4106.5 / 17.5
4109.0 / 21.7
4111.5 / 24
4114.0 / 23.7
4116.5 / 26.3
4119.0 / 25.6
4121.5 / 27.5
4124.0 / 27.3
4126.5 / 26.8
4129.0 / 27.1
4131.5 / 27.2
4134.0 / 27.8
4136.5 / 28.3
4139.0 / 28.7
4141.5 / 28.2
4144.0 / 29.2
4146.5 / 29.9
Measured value 1.30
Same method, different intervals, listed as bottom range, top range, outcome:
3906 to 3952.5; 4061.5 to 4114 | 1.07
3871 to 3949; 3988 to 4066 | 1.40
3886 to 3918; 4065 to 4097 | 1.32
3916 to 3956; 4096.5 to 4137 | 1.11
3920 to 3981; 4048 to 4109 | 1.30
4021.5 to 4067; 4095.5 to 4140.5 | 0.86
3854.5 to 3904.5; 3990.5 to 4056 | 1.48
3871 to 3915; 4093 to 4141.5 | 1.32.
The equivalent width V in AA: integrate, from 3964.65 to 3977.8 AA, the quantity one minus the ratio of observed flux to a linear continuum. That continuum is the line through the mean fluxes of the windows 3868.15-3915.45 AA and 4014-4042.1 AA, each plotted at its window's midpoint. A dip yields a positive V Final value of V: 5.8 AA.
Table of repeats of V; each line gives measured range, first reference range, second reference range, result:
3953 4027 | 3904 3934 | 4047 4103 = 4.25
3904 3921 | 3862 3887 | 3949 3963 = -3.17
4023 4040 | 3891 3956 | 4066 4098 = -2.60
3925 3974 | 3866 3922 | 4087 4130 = 4.31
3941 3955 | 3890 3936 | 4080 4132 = -0.97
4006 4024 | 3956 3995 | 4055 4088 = -4.27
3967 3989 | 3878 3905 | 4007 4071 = 4.68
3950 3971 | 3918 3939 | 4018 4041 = 4.49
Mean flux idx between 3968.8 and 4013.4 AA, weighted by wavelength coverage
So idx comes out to 23.7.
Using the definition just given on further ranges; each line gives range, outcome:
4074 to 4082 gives 26.2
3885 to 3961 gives 22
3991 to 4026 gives 27.8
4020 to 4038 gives 28.4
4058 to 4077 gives 27.8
